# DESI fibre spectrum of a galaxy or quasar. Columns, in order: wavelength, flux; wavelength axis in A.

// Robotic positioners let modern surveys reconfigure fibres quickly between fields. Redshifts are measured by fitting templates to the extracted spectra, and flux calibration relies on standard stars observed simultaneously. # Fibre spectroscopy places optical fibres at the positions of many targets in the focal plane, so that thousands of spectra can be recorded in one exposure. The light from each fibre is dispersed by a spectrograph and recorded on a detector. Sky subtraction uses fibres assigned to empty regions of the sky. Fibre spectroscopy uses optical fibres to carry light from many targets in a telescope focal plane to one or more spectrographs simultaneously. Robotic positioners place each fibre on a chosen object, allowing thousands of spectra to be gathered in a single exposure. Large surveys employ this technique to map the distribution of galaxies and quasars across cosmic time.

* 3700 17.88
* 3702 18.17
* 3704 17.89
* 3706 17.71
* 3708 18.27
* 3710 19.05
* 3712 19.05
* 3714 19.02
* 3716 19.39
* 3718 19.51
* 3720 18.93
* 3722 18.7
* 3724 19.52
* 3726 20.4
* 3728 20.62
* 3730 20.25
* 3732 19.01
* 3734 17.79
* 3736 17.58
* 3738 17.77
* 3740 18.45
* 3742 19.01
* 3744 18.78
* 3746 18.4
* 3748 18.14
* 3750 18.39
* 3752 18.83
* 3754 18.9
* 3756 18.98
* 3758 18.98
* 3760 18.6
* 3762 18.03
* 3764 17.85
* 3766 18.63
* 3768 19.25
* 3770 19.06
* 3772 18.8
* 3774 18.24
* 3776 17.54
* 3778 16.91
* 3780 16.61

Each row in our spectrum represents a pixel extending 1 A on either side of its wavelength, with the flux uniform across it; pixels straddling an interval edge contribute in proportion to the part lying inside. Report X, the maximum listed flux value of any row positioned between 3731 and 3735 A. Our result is 19.01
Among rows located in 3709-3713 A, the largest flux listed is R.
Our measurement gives 19.05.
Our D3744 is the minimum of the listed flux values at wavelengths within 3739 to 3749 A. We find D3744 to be 18.14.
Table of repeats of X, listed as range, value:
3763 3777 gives 19.25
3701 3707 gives 18.17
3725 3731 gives 20.62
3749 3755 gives 18.9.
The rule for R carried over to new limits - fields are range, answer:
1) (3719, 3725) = 19.52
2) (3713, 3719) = 19.51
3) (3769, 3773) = 19.06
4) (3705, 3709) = 18.27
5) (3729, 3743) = 20.25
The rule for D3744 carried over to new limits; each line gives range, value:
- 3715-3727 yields 18.7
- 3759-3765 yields 17.85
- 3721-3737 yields 17.58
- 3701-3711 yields 17.71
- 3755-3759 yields 18.98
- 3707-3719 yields 18.27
